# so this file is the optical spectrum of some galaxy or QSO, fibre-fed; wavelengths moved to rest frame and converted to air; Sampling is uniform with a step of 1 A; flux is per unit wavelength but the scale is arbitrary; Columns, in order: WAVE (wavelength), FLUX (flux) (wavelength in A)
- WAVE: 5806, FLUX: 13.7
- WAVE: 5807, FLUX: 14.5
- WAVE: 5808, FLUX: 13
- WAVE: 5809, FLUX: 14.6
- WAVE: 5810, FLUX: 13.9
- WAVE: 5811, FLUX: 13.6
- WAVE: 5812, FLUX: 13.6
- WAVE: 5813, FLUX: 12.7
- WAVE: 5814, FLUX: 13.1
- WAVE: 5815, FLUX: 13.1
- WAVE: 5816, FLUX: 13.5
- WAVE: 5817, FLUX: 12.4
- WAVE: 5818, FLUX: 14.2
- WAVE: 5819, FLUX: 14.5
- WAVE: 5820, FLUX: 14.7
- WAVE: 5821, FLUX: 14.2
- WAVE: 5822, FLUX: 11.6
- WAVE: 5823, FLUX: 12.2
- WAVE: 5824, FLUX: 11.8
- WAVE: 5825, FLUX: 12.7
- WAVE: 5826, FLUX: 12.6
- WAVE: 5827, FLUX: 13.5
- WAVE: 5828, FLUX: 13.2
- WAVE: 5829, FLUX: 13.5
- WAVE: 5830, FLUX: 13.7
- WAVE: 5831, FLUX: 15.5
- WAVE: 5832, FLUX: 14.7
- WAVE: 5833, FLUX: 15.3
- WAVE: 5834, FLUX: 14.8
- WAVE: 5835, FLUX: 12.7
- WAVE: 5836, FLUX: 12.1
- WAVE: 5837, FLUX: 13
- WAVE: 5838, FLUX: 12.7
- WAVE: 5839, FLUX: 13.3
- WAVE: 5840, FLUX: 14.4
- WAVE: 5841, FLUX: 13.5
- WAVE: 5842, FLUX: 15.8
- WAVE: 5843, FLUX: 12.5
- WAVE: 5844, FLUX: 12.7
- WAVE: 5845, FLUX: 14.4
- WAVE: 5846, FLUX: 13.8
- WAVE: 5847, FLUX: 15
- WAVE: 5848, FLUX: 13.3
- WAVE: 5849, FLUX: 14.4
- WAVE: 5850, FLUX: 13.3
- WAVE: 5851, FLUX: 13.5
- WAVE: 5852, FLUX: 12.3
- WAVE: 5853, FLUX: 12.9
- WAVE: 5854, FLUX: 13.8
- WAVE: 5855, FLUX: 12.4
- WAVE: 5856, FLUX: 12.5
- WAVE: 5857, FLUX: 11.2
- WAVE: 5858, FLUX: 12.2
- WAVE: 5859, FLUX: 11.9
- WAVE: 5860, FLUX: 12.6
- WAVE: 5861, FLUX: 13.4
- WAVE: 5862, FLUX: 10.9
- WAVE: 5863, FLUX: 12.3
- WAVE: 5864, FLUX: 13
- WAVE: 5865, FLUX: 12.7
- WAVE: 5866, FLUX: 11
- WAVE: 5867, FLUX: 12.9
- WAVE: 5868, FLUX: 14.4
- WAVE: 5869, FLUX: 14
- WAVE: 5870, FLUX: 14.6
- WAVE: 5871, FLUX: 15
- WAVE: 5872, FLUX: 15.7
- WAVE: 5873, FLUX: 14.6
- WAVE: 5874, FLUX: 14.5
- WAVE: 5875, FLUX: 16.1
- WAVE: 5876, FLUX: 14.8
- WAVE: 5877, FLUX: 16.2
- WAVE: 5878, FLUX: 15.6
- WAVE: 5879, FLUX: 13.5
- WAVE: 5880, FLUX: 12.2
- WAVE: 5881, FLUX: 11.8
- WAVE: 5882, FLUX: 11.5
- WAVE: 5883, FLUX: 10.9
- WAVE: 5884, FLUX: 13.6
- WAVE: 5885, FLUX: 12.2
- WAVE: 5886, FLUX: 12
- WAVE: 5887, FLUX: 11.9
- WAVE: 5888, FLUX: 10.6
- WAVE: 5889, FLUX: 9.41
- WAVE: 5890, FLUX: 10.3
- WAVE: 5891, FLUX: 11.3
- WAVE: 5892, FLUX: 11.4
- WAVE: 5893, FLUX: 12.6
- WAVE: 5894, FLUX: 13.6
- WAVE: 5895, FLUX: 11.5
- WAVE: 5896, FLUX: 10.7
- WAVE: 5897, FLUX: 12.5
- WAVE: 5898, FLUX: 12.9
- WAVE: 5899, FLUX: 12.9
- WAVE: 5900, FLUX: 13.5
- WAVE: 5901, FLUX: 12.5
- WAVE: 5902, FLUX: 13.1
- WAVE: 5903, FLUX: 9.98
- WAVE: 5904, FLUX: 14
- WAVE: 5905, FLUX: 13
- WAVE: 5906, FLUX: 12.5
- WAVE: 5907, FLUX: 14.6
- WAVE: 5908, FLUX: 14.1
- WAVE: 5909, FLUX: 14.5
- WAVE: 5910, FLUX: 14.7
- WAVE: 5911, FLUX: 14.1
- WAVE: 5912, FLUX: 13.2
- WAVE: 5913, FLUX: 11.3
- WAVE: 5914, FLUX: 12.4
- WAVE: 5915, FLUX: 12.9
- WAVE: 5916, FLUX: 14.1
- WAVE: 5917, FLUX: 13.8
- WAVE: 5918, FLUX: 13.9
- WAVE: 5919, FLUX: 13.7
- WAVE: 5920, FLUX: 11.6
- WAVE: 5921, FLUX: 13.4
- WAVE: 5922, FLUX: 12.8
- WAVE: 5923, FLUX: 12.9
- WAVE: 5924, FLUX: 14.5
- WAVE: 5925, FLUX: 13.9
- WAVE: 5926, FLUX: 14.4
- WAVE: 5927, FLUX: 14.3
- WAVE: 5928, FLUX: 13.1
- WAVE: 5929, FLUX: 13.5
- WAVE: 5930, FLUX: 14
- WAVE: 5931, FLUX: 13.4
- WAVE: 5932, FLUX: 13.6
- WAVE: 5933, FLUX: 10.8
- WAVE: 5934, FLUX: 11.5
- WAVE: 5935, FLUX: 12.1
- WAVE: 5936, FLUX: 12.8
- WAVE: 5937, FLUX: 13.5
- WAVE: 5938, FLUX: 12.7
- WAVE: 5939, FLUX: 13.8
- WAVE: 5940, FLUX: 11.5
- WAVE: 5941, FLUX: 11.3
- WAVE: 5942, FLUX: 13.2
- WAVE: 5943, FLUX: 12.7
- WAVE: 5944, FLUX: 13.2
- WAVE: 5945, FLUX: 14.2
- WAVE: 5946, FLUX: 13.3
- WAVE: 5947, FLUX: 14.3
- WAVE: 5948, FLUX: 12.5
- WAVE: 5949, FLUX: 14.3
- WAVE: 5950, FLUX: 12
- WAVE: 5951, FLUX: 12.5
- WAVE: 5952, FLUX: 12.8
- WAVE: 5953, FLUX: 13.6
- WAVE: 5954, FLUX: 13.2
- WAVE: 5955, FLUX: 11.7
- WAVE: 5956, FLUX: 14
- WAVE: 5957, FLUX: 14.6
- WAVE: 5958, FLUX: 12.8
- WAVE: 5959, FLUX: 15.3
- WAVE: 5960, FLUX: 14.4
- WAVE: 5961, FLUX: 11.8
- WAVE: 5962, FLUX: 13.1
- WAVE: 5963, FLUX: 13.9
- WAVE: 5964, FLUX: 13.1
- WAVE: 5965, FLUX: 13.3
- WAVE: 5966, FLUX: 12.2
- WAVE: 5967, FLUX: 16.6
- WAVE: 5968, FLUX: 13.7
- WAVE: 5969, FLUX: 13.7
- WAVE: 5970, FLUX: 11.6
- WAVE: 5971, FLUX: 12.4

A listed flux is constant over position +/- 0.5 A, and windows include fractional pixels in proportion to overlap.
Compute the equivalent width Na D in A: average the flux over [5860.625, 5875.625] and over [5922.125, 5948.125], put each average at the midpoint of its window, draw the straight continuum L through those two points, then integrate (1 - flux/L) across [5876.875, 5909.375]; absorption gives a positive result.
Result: 2.44 A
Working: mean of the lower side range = 13.7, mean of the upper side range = 13.1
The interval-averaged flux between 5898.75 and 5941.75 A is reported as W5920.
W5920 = 13.1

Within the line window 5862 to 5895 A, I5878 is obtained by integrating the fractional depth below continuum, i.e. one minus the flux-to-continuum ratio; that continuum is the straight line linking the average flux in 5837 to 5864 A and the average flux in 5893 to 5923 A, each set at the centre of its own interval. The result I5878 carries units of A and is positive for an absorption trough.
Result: 0.3 A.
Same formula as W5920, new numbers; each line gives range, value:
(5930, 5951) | 12.9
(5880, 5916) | 12.4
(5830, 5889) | 13.3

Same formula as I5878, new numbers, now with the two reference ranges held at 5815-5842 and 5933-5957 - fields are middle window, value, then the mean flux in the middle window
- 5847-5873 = 0.4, 13.1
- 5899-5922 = -0.2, 13.2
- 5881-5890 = 1.2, 11.5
